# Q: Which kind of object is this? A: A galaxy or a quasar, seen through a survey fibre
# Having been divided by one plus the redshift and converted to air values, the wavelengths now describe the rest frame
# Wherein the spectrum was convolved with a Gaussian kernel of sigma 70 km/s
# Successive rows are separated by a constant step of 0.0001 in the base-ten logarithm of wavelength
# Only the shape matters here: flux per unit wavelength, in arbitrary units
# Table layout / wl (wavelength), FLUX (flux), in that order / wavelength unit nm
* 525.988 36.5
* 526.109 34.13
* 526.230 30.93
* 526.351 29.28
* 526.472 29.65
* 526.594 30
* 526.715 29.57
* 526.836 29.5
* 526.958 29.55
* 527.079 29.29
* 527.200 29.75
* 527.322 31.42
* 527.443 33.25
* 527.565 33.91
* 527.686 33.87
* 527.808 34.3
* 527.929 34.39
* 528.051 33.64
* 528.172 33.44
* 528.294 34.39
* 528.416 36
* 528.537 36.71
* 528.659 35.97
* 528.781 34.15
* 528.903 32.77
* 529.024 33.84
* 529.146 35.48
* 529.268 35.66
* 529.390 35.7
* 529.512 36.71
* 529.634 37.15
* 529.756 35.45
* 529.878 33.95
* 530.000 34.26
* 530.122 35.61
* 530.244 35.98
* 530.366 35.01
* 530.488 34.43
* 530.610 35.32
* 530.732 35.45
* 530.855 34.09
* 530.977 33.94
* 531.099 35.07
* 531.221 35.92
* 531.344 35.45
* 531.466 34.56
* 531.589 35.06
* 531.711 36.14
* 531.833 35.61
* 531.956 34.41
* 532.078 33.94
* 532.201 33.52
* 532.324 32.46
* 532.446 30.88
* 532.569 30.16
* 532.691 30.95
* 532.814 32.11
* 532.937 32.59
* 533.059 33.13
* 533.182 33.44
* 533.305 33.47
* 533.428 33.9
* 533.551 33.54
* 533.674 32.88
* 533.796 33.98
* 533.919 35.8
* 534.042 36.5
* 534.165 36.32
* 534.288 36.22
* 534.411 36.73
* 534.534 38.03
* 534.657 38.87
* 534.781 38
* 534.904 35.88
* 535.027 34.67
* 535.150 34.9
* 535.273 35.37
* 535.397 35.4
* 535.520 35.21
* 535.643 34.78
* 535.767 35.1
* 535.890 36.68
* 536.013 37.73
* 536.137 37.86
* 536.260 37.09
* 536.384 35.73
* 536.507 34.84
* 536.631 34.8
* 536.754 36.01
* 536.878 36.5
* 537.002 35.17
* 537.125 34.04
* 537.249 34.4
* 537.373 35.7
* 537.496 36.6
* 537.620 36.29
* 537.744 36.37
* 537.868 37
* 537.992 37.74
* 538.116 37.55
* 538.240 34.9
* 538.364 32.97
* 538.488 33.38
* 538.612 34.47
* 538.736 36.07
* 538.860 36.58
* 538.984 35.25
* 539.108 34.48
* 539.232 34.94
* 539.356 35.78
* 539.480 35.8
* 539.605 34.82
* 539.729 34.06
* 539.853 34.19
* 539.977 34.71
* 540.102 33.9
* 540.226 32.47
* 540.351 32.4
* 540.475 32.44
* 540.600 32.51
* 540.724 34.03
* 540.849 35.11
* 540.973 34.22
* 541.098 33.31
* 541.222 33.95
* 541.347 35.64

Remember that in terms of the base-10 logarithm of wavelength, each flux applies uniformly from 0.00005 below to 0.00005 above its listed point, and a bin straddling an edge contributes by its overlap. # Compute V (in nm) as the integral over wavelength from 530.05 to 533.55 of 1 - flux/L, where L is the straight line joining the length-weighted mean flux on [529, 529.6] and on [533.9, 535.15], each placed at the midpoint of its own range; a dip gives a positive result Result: 0.20 nm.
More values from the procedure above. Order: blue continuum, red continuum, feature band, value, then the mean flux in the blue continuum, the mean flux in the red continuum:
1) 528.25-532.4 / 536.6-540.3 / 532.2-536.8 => 0.03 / 35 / 35.2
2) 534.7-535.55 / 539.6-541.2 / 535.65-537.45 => -0.03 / 35.7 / 33.7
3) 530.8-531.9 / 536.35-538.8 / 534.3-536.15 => -0.05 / 35.1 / 35.5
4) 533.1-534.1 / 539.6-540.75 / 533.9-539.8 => -0.35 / 34.2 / 33.5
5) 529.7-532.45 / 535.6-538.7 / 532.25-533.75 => 0.11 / 34.7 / 35.7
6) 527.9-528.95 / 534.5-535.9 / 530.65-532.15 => 0.01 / 34.6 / 36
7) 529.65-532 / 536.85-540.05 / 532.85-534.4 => 0.04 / 35.1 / 35.4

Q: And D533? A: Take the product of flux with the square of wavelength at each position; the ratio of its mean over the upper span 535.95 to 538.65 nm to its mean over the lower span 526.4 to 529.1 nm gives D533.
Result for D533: 1.1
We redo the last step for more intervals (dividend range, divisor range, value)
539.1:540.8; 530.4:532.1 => 1.00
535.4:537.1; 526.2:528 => 1.19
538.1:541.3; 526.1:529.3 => 1.10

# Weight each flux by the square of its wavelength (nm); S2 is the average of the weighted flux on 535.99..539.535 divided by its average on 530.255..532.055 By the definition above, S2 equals 1.04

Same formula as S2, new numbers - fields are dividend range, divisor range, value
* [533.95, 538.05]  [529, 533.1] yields 1.07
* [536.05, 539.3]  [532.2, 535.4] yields 1.05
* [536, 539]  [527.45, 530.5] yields 1.06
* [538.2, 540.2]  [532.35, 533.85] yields 1.09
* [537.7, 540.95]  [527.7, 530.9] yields 1.03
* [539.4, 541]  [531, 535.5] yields 1.01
